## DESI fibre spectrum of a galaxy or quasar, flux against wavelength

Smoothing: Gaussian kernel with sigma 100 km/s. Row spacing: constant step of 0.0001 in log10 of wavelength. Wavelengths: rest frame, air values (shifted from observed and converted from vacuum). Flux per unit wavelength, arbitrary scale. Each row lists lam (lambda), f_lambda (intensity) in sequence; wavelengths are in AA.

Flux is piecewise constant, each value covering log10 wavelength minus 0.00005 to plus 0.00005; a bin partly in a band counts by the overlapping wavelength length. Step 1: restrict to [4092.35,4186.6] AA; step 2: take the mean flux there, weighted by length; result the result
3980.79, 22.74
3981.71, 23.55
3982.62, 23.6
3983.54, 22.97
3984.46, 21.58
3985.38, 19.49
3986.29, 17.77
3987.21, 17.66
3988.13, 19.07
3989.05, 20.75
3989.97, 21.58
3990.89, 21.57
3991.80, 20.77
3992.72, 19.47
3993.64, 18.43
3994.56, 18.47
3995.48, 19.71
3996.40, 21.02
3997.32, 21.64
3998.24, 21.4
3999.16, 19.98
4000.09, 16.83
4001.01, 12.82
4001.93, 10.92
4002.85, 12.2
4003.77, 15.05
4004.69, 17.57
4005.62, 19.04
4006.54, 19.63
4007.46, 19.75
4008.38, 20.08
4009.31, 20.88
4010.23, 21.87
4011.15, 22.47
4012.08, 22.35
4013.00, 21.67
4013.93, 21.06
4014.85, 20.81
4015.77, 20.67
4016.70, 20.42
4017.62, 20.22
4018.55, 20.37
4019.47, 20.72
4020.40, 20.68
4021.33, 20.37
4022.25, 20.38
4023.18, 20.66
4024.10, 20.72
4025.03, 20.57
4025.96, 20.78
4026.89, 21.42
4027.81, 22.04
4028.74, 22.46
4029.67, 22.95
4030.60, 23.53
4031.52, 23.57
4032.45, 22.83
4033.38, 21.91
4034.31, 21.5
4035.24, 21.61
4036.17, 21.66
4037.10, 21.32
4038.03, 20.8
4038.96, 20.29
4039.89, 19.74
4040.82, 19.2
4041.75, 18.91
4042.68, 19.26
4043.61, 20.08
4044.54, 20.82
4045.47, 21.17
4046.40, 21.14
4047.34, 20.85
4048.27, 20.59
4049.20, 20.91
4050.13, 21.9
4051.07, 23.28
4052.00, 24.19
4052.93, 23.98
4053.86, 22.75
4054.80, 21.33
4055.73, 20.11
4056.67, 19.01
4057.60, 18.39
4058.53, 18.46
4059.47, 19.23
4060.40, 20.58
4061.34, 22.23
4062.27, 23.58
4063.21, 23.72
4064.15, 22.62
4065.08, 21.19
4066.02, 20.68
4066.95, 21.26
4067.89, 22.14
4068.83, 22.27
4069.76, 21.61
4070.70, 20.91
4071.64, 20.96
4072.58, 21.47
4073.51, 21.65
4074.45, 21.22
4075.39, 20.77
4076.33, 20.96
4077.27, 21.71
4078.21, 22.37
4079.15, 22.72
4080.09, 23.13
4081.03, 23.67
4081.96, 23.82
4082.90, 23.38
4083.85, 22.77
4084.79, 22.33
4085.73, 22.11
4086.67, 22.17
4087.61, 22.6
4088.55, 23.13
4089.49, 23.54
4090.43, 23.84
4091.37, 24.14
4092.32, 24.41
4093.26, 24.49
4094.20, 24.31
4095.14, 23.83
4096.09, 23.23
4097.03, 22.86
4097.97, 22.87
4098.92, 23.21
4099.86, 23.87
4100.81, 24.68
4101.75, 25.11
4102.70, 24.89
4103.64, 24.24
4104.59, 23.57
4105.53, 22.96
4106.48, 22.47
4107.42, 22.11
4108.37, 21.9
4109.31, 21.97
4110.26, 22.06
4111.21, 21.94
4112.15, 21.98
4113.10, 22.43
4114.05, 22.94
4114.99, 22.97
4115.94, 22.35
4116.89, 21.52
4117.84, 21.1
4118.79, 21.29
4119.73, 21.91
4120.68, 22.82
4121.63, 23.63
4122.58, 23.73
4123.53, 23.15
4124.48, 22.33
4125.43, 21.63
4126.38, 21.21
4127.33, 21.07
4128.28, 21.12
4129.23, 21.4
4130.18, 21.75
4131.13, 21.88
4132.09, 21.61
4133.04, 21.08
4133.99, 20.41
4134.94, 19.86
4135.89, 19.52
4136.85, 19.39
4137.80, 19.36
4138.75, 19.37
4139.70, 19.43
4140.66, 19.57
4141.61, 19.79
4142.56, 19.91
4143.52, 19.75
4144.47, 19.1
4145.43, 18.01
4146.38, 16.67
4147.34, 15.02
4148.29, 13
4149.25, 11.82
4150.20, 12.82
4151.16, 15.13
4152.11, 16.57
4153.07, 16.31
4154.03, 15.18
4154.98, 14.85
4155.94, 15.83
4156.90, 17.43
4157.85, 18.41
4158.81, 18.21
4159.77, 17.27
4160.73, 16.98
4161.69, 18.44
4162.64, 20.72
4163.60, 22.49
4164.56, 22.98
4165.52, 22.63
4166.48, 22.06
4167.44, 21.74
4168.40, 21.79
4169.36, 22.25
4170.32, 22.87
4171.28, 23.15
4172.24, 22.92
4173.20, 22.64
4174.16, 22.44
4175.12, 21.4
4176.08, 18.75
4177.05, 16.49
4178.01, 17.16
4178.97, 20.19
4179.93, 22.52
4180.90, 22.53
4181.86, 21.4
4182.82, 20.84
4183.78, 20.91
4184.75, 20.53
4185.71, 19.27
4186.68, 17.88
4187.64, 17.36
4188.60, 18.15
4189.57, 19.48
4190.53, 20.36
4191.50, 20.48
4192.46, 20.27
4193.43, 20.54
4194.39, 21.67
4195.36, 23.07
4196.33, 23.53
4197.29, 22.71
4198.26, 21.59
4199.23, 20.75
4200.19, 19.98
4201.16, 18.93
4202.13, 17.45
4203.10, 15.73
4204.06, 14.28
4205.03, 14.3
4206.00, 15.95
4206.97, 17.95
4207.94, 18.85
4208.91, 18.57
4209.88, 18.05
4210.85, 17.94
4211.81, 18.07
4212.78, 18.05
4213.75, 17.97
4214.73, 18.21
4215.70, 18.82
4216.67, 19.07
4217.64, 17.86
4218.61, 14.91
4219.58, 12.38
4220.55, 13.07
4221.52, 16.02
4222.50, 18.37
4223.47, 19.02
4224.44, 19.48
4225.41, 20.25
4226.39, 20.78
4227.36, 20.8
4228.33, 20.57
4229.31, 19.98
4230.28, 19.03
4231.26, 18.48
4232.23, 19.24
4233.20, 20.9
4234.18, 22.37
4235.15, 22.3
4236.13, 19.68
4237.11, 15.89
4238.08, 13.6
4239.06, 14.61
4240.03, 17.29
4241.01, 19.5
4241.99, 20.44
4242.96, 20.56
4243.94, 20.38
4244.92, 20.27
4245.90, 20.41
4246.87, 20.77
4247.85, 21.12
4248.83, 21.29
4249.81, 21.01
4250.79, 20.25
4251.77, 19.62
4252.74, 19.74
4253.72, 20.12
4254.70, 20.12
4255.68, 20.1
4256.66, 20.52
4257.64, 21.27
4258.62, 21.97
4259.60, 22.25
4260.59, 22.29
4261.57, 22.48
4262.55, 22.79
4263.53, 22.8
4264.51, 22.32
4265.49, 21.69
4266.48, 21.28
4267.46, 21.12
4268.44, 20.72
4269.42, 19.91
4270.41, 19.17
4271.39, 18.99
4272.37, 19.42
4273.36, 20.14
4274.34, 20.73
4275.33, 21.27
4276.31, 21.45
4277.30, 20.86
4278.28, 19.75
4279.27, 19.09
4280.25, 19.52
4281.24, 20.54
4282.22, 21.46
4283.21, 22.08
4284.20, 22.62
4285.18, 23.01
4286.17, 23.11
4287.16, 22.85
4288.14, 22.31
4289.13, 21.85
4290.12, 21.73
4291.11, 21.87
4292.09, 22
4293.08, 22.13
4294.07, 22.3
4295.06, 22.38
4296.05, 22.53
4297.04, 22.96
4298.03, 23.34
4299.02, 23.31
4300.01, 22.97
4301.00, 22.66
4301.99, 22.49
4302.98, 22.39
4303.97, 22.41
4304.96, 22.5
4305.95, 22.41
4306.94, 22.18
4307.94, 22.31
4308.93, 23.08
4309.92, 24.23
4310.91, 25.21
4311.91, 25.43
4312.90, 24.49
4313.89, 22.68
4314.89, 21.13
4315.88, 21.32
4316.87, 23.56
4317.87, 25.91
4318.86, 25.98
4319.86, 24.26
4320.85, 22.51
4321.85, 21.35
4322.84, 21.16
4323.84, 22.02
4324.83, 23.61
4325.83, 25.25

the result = 20.7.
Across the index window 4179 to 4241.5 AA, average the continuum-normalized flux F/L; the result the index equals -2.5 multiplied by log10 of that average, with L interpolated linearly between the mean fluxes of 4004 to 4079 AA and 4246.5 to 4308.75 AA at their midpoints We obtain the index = 0.134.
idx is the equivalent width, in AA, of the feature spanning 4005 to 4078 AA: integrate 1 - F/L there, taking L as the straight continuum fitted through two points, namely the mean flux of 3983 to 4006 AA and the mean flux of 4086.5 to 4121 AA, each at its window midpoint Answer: -2.2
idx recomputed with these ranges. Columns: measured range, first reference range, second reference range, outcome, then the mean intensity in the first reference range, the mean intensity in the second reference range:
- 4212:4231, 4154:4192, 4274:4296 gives 2.36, 20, 21.6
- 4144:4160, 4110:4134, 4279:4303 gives 4.41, 22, 22.2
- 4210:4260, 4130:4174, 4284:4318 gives 4.82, 19.1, 22.8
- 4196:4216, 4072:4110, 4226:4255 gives 2.01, 23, 19.7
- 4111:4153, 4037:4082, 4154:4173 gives 0.90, 21.3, 20.1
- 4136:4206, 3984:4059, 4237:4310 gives 5.38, 20.3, 21.1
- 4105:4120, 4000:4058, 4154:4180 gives -1.43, 20.5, 20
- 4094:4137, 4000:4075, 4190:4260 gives -4.92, 20.7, 19.2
